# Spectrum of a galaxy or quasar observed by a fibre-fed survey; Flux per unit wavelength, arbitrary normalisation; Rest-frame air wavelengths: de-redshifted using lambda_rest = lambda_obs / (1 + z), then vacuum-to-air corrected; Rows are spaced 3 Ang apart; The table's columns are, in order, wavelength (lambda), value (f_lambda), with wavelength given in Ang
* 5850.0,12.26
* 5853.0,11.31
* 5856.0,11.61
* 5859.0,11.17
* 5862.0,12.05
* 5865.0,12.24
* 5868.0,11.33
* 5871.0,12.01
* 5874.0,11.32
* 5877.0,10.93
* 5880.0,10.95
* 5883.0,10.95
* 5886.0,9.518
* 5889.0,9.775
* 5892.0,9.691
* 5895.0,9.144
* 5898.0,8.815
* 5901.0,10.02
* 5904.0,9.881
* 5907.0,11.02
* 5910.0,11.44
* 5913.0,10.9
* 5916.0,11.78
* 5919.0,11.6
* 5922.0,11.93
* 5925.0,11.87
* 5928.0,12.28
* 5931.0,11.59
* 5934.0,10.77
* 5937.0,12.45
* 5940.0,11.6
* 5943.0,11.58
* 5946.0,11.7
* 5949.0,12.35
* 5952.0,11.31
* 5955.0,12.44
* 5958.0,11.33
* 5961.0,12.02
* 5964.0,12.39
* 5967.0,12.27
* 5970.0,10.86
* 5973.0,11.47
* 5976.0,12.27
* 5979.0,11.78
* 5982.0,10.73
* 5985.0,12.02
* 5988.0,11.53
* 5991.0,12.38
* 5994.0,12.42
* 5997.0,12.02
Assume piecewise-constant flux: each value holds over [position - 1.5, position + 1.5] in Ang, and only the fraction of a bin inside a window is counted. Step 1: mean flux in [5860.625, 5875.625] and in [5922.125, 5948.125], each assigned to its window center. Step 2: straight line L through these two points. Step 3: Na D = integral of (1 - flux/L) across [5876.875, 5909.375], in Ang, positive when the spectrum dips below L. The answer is 4.7 Ang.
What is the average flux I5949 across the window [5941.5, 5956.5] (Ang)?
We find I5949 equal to 11.9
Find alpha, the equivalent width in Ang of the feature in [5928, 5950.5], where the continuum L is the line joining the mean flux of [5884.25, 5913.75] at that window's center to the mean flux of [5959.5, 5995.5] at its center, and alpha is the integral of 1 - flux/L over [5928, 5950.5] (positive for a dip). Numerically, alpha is -1.7 Ang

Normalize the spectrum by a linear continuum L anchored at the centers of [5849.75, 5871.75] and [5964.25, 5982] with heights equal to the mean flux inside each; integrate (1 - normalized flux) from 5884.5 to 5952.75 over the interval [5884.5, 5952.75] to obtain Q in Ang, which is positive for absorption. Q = 4.1 Ang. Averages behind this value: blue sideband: 11.7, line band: 11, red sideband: 11.7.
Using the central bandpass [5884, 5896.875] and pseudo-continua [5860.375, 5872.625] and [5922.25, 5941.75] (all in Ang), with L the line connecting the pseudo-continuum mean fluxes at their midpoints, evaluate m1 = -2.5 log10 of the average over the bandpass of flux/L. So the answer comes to 0.23 mag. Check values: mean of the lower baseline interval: 11.9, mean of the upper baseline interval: 11.8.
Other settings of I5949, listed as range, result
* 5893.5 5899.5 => 8.98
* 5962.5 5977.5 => 11.9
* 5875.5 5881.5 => 10.9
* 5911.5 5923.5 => 11.6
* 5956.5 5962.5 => 11.7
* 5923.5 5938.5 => 11.8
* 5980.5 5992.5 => 11.7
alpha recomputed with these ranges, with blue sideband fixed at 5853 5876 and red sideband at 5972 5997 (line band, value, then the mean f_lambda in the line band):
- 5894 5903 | 1.8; 9.37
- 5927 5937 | 0.1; 11.6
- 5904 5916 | 0.7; 11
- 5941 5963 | -0.1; 11.8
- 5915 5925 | 0.0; 11.8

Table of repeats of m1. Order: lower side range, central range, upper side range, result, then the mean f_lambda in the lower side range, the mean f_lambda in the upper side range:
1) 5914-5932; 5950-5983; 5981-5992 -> 0.00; 11.8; 11.7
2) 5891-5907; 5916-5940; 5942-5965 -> -0.09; 9.65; 11.9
